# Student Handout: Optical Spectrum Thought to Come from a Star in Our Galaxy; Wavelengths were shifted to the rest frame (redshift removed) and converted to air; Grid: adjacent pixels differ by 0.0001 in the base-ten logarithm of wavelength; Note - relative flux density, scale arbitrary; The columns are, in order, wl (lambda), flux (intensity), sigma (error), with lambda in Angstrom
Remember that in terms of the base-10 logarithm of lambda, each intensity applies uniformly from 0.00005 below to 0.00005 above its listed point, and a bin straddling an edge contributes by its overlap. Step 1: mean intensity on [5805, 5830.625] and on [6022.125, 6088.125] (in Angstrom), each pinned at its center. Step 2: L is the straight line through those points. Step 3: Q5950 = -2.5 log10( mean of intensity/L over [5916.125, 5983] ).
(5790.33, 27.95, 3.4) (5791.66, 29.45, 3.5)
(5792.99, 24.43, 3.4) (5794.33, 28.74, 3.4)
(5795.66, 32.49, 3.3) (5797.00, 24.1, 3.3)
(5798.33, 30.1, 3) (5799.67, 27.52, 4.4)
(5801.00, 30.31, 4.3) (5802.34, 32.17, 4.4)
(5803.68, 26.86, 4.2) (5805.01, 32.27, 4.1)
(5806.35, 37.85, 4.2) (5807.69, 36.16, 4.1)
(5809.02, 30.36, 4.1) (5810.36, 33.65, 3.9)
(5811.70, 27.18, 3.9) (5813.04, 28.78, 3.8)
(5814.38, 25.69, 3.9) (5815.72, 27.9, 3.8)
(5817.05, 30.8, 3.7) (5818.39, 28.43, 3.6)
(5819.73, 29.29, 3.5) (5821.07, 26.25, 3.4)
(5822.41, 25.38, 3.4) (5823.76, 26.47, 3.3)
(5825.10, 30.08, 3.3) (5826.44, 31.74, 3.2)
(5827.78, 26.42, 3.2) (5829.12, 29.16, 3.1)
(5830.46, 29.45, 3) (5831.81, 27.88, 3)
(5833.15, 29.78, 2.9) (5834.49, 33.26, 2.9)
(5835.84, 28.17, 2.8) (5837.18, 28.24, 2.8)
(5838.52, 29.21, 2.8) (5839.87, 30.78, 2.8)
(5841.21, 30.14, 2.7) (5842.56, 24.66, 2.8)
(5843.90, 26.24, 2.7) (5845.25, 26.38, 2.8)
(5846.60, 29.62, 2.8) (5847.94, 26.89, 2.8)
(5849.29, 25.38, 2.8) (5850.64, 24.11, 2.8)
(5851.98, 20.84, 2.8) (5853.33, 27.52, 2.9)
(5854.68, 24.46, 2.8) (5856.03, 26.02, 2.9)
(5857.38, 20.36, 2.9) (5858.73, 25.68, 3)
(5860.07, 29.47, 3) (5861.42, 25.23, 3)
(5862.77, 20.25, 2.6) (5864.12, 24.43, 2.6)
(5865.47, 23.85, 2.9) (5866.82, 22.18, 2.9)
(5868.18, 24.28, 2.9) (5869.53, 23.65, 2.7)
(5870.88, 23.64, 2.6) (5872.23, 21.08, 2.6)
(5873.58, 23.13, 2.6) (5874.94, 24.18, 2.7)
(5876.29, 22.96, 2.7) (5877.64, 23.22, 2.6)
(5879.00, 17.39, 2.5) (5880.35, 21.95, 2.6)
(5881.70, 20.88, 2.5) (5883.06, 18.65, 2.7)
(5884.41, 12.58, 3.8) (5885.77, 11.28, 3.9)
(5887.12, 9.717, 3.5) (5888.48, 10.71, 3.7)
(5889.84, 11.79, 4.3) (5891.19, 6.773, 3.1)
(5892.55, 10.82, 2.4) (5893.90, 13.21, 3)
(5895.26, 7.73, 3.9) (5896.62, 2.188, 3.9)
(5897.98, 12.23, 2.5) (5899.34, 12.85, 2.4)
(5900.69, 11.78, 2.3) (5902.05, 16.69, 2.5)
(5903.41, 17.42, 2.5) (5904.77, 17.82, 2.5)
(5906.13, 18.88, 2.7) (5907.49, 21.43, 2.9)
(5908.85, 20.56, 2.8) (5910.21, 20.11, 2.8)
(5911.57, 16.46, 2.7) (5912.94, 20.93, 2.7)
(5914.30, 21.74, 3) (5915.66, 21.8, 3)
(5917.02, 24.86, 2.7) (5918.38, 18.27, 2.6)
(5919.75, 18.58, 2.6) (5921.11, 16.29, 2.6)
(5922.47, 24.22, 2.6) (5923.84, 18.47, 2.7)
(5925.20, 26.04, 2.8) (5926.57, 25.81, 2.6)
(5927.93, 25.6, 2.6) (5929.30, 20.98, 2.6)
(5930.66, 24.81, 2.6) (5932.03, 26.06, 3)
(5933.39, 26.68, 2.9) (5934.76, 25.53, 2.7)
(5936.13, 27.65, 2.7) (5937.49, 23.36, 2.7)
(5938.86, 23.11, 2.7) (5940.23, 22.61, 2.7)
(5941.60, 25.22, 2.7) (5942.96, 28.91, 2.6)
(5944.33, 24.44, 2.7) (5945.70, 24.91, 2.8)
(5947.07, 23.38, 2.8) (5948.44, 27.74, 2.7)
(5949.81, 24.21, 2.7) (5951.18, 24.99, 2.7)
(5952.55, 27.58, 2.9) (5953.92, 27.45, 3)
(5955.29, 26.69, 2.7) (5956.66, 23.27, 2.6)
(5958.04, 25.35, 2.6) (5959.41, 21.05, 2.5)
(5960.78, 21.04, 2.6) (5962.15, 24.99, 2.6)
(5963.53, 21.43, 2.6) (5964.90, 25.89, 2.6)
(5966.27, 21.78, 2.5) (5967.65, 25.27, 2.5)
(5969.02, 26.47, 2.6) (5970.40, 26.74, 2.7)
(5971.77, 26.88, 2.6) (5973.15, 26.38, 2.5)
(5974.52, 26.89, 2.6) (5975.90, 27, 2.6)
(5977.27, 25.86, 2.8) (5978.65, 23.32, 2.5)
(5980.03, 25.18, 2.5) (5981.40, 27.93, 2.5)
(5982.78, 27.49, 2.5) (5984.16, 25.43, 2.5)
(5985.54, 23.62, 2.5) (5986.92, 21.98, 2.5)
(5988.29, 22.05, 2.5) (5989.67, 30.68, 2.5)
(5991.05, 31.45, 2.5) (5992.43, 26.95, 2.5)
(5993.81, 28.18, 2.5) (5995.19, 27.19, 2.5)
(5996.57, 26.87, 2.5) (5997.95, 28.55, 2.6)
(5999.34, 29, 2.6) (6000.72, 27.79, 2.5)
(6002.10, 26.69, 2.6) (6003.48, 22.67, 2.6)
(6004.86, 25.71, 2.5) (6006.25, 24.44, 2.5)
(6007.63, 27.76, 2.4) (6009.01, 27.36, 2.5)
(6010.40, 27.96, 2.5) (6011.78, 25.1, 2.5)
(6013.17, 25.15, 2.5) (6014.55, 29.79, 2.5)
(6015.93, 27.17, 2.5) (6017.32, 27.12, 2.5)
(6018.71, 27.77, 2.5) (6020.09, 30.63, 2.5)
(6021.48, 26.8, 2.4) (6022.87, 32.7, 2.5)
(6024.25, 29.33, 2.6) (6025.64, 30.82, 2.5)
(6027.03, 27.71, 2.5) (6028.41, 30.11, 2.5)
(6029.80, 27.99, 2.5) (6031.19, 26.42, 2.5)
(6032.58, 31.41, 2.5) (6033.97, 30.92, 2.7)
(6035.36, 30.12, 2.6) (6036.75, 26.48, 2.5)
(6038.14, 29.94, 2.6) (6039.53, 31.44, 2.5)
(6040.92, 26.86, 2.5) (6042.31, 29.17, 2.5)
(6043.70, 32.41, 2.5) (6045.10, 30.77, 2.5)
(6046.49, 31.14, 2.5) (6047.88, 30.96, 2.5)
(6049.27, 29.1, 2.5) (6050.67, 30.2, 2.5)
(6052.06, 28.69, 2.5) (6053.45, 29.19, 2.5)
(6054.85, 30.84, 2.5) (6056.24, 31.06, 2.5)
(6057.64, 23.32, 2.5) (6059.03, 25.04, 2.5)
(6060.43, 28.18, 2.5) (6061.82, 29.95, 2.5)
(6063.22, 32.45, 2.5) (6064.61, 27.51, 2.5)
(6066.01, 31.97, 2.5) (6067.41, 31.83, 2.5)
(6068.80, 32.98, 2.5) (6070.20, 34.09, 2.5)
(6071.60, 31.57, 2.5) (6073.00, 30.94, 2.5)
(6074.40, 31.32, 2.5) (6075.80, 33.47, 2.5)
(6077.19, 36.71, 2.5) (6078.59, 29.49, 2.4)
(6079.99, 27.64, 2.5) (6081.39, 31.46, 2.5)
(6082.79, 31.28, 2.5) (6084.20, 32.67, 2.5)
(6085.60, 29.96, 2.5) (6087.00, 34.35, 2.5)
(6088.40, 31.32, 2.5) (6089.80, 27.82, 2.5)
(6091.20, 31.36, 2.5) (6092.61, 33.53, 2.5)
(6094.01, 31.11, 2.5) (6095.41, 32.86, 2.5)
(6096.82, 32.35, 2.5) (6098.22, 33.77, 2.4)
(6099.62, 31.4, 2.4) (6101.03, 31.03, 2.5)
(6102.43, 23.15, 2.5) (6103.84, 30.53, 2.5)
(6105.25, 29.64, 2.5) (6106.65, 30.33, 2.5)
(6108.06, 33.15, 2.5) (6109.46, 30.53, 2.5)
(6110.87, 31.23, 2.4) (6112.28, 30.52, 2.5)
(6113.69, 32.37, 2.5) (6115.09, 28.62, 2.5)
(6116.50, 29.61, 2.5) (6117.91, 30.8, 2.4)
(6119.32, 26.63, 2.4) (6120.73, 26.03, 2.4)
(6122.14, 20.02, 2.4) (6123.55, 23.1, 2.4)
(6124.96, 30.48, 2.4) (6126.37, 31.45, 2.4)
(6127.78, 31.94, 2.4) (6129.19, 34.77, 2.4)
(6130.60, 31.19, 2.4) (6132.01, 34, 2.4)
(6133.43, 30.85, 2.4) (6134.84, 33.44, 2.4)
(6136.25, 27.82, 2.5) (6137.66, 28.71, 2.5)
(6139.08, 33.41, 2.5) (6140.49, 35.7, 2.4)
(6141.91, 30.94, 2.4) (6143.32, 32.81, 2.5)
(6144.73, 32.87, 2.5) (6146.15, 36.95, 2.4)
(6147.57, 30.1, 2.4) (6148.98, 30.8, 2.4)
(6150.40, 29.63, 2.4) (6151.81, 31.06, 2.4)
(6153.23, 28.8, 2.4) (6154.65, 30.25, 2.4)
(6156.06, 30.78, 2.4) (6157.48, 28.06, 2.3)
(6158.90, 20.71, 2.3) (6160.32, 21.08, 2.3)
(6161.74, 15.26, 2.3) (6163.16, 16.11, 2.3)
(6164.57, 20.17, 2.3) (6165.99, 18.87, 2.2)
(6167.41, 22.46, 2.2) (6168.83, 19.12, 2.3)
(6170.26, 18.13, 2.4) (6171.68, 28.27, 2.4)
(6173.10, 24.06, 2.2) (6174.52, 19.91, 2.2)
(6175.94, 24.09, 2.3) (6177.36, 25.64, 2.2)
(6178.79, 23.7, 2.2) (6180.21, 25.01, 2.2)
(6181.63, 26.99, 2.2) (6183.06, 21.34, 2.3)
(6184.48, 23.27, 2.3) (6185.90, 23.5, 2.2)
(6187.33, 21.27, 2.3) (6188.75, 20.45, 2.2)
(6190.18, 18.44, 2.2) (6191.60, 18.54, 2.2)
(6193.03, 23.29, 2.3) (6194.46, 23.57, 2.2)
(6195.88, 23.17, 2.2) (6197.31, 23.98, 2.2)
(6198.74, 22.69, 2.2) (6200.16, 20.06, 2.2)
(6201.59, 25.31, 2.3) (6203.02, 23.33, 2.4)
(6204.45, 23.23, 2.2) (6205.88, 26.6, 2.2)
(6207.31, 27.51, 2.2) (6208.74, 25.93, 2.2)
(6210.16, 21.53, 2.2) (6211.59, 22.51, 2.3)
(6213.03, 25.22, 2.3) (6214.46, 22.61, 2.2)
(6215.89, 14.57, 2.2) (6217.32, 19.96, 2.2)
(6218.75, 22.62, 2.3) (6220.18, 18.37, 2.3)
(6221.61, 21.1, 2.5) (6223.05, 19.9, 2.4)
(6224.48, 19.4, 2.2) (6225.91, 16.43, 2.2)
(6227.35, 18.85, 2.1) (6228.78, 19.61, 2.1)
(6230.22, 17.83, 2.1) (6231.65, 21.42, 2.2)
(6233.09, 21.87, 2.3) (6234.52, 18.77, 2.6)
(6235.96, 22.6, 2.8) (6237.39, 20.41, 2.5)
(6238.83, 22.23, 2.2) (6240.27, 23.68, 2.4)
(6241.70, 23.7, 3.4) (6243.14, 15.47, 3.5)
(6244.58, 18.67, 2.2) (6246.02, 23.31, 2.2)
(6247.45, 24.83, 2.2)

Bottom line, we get 0.22 mag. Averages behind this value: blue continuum 29.6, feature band 24.6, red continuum 30.3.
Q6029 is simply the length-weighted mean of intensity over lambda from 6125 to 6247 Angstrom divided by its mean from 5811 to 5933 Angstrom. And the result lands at 1.1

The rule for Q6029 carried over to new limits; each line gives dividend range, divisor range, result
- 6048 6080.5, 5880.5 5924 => 1.91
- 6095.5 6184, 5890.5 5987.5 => 1.27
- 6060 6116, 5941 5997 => 1.22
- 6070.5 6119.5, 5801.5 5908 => 1.32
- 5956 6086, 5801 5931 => 1.22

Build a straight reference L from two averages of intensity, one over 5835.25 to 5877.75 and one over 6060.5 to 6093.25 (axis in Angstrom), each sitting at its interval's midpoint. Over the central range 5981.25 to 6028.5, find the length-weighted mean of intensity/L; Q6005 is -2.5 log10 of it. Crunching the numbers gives 0.081 mag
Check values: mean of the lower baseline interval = 25.2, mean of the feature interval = 27.3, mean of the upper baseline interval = 31.5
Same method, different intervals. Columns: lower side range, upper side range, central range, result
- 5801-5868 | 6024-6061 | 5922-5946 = 0.156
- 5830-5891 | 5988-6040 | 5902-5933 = 0.188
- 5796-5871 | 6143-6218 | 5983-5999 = -0.029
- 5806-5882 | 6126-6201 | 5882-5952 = 0.335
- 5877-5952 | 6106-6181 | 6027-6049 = -0.232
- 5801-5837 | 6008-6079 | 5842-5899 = 0.422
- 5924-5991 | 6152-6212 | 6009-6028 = -0.152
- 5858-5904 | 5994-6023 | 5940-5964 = -0.081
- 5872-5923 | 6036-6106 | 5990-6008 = -0.100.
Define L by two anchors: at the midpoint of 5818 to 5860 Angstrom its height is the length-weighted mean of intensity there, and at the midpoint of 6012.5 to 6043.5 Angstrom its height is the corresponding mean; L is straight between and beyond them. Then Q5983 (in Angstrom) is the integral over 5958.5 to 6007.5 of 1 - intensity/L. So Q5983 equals 4.9 Angstrom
